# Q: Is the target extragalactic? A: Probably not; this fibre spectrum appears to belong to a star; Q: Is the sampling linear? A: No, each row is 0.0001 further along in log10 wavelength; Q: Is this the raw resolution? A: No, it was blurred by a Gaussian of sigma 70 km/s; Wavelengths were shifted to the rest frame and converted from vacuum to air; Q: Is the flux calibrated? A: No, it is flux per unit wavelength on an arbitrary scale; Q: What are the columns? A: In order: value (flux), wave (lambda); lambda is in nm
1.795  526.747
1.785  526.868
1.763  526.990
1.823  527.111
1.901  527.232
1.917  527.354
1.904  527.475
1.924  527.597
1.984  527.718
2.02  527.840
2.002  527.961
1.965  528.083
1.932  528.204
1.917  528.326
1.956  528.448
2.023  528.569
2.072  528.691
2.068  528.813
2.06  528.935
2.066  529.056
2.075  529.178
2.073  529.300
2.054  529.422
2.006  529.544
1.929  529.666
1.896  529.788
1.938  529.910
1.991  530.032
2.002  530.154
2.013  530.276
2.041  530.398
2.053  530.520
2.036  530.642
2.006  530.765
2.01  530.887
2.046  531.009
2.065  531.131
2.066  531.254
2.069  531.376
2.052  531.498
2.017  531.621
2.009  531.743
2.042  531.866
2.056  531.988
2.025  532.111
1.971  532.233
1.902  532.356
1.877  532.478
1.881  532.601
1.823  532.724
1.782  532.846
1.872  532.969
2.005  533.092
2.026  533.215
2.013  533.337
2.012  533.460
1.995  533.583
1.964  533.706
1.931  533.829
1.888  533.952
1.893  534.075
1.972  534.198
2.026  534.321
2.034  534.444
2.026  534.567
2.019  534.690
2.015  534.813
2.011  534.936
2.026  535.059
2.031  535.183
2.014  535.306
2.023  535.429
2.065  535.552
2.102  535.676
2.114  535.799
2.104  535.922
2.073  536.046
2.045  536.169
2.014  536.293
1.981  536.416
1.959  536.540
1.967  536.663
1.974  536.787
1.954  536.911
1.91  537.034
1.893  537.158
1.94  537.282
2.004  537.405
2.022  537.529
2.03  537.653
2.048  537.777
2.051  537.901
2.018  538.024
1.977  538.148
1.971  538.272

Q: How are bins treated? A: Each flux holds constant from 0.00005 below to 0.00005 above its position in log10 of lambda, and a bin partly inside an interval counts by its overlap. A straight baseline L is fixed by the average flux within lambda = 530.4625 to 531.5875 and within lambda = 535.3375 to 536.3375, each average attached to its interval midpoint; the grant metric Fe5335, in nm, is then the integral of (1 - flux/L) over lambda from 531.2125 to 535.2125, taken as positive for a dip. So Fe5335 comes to 0.15 nm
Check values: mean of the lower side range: 2.04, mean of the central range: 1.98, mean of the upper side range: 2.07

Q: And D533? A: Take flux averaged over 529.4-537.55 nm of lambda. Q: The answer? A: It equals 1.99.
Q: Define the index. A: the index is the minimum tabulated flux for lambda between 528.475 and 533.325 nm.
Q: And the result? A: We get 1.782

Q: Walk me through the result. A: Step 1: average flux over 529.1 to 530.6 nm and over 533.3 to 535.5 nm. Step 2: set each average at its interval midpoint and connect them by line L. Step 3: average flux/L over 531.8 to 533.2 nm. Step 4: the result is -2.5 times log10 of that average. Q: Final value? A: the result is 0.037 mag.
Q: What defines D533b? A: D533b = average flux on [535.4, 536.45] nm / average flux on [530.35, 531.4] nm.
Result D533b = 1.01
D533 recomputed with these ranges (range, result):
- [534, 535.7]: 2.02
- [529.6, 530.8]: 1.99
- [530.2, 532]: 2.04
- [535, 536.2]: 2.06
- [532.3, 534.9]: 1.95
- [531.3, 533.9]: 1.97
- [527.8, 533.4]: 2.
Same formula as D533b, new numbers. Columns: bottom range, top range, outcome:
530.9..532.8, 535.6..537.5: 1.01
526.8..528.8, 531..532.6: 1.04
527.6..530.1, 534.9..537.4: 1.01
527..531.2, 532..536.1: 1.00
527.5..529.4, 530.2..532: 1.02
